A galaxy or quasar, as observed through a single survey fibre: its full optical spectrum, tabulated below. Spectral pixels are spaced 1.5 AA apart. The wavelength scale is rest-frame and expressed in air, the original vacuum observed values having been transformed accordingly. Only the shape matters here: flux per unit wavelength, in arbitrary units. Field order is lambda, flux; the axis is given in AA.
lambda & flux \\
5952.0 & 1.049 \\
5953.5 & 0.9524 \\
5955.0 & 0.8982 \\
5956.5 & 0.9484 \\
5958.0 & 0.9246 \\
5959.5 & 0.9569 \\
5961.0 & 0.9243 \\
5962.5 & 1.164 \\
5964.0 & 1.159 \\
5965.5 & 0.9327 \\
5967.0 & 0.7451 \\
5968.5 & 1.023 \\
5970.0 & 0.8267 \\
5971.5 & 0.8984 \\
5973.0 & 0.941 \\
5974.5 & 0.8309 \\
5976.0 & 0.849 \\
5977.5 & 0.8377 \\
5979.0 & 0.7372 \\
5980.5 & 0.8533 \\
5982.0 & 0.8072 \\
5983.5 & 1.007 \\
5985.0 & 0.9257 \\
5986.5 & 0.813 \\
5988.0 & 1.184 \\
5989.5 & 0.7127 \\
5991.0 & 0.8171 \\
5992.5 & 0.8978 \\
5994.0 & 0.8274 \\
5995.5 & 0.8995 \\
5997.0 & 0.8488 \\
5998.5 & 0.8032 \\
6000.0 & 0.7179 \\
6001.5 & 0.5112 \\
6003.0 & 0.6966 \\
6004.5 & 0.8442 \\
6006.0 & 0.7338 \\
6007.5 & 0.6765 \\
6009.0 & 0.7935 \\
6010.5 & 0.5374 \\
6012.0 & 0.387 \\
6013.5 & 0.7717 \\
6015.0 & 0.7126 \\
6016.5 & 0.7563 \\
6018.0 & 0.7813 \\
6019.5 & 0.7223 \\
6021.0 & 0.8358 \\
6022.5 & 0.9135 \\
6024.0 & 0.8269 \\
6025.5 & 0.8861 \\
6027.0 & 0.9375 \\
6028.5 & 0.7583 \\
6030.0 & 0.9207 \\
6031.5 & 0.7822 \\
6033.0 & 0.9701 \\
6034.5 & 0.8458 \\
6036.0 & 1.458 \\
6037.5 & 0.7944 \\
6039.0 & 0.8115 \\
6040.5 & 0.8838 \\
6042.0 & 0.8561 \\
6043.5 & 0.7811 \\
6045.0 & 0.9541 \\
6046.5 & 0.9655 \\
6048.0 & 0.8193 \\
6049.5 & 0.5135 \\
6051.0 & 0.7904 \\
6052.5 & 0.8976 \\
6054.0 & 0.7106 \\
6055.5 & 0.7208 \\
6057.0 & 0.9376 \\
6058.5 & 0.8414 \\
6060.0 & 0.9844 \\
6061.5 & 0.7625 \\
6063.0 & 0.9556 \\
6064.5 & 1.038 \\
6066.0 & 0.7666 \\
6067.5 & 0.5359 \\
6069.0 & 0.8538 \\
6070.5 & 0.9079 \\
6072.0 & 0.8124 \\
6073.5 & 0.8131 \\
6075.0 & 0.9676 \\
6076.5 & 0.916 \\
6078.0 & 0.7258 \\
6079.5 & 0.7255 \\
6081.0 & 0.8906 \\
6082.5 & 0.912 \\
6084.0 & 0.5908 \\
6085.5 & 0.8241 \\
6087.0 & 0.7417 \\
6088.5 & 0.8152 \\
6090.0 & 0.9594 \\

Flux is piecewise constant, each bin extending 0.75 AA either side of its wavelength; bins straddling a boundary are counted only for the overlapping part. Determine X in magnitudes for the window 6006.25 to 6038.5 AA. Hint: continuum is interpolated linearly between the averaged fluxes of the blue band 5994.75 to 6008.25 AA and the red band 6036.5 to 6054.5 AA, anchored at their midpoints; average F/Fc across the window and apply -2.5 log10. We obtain -0.034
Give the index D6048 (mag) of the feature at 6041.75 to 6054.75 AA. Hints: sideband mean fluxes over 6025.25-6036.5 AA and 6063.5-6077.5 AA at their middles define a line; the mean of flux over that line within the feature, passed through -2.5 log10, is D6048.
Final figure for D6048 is 0.113 mag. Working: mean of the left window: 0.936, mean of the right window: 0.846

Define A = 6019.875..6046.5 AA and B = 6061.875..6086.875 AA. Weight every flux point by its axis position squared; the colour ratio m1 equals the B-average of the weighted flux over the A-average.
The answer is 0.93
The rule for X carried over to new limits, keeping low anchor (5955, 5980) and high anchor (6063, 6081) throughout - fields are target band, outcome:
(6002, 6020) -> 0.25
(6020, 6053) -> -0.01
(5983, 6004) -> 0.08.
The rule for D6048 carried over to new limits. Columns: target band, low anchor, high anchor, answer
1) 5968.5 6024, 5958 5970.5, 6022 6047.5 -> 0.17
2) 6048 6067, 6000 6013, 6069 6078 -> -0.01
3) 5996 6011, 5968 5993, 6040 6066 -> 0.20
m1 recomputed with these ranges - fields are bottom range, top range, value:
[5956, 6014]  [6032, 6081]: 1.04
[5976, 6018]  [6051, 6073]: 1.09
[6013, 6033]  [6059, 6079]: 1.05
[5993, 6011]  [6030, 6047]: 1.25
